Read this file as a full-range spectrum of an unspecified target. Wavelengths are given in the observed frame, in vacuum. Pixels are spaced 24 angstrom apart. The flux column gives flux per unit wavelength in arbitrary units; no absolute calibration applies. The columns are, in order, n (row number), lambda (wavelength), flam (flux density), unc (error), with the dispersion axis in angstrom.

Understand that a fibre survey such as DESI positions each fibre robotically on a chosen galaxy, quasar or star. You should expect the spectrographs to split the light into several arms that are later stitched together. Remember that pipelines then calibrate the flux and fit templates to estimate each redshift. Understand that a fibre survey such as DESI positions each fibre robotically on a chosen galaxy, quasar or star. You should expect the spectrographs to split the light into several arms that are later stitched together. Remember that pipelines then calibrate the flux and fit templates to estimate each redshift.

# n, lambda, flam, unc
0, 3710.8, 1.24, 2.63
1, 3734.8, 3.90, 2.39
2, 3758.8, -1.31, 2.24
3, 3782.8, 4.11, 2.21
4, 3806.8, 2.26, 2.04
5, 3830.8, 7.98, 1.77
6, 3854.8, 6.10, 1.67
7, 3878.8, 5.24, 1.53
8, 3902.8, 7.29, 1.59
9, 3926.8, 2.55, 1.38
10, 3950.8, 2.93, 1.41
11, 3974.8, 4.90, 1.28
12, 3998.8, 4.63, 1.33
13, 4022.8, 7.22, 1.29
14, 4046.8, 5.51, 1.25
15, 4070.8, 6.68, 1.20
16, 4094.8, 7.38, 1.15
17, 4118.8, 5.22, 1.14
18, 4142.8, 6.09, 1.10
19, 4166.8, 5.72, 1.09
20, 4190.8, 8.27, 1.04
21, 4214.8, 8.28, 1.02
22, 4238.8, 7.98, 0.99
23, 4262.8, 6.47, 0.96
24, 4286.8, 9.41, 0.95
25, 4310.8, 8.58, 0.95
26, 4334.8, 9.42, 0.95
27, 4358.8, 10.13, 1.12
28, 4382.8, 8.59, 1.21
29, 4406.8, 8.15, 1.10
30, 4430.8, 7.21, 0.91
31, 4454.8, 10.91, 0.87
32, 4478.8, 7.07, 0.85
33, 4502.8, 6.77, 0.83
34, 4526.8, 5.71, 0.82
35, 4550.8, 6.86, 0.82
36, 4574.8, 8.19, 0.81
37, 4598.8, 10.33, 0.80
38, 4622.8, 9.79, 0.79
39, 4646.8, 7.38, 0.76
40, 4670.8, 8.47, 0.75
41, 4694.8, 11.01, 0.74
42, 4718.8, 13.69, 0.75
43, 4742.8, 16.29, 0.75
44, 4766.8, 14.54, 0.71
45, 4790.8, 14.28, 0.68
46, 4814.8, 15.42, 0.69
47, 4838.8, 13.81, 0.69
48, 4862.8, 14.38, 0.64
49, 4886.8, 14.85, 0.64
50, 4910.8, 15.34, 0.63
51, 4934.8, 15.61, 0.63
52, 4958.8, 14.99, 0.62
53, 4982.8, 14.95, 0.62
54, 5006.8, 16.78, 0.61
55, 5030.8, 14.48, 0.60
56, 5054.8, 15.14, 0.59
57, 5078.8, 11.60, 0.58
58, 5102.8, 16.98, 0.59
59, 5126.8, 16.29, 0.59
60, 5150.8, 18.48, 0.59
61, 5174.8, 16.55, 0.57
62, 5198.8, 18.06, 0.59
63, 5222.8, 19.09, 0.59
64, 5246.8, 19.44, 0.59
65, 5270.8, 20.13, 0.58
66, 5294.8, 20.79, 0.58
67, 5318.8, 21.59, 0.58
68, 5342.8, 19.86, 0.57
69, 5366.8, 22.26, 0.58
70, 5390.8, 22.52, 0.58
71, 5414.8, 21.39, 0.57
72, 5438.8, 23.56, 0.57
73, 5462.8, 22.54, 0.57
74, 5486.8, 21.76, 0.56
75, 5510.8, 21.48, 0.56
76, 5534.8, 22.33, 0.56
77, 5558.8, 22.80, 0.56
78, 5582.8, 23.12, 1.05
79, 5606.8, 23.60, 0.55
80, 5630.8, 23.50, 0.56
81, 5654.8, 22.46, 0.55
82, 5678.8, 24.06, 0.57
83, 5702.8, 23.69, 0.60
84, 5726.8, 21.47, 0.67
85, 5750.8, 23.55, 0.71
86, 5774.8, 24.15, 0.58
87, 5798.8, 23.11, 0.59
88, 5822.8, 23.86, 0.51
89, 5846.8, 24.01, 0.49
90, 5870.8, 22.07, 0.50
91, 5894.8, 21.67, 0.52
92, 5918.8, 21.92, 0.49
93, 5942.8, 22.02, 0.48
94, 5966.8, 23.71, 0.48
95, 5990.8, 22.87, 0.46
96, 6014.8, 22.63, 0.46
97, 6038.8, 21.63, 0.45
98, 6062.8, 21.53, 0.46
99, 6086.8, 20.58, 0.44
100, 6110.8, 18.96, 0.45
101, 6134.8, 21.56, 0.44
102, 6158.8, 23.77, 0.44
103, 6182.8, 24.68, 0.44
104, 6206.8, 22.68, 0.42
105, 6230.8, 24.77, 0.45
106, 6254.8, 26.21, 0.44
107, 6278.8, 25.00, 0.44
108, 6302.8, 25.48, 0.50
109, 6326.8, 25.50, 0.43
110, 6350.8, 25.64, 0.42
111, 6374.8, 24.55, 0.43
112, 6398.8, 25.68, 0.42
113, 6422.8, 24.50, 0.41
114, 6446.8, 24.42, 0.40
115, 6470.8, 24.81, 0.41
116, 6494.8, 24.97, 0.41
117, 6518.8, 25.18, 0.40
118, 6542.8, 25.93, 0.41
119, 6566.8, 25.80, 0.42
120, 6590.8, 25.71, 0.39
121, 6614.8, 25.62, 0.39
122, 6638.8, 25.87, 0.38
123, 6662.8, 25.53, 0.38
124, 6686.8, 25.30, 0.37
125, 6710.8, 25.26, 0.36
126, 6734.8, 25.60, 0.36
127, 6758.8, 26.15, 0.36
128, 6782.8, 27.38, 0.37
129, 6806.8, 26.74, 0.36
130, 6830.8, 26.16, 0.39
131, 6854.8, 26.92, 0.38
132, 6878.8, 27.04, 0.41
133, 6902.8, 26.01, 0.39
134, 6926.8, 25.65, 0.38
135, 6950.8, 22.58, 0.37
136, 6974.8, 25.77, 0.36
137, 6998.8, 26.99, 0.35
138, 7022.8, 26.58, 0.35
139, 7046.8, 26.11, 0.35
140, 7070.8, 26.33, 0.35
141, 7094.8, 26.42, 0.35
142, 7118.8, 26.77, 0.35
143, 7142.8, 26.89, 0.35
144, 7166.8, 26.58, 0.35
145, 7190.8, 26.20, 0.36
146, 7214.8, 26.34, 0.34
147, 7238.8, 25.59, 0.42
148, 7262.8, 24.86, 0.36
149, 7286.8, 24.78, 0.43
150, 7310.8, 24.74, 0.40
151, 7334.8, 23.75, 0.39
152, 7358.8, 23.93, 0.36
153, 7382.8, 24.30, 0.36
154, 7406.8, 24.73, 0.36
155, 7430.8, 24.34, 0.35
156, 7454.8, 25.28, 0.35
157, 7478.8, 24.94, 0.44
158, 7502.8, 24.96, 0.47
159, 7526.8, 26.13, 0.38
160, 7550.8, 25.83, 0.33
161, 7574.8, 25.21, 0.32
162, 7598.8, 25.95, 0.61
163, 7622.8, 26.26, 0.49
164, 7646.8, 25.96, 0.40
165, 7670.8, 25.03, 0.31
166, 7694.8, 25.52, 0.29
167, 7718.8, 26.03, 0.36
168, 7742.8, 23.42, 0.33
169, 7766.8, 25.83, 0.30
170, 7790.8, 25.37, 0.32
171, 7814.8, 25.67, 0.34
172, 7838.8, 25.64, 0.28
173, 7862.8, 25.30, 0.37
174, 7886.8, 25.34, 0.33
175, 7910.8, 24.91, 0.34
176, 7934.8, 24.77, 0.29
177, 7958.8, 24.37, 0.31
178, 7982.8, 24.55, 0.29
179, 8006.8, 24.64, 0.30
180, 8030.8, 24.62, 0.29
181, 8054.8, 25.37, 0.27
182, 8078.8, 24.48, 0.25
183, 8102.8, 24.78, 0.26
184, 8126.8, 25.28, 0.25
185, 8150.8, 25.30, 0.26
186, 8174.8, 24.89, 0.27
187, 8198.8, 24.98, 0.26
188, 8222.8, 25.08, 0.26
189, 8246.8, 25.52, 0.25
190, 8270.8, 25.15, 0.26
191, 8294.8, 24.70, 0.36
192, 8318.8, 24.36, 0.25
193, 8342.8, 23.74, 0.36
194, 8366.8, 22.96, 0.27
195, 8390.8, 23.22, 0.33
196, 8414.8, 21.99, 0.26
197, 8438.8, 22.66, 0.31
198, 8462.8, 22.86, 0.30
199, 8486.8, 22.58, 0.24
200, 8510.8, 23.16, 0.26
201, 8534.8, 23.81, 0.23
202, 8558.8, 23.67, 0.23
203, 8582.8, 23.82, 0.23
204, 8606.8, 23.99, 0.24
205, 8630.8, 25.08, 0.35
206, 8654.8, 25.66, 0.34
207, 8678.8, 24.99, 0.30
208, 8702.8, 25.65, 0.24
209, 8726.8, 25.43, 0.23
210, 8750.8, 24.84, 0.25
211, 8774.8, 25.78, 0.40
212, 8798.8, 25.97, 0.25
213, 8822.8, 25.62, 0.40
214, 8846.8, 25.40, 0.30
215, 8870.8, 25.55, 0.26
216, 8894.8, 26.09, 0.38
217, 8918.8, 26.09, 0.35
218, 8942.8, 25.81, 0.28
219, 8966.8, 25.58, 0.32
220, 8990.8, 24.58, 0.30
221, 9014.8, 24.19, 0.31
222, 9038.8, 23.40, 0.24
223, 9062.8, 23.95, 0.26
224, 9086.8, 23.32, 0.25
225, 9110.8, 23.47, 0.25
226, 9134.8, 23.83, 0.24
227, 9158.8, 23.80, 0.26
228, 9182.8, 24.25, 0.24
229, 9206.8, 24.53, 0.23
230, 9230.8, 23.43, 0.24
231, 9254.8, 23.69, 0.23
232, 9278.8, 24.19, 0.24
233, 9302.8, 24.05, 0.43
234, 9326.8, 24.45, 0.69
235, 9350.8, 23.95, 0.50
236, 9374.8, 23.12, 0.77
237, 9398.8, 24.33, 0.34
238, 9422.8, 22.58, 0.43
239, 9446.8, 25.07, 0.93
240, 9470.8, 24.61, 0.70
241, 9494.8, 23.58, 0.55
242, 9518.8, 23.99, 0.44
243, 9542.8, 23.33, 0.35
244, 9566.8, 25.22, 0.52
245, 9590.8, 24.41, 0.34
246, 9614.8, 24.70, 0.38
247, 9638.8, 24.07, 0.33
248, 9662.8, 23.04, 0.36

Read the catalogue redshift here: 0.179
